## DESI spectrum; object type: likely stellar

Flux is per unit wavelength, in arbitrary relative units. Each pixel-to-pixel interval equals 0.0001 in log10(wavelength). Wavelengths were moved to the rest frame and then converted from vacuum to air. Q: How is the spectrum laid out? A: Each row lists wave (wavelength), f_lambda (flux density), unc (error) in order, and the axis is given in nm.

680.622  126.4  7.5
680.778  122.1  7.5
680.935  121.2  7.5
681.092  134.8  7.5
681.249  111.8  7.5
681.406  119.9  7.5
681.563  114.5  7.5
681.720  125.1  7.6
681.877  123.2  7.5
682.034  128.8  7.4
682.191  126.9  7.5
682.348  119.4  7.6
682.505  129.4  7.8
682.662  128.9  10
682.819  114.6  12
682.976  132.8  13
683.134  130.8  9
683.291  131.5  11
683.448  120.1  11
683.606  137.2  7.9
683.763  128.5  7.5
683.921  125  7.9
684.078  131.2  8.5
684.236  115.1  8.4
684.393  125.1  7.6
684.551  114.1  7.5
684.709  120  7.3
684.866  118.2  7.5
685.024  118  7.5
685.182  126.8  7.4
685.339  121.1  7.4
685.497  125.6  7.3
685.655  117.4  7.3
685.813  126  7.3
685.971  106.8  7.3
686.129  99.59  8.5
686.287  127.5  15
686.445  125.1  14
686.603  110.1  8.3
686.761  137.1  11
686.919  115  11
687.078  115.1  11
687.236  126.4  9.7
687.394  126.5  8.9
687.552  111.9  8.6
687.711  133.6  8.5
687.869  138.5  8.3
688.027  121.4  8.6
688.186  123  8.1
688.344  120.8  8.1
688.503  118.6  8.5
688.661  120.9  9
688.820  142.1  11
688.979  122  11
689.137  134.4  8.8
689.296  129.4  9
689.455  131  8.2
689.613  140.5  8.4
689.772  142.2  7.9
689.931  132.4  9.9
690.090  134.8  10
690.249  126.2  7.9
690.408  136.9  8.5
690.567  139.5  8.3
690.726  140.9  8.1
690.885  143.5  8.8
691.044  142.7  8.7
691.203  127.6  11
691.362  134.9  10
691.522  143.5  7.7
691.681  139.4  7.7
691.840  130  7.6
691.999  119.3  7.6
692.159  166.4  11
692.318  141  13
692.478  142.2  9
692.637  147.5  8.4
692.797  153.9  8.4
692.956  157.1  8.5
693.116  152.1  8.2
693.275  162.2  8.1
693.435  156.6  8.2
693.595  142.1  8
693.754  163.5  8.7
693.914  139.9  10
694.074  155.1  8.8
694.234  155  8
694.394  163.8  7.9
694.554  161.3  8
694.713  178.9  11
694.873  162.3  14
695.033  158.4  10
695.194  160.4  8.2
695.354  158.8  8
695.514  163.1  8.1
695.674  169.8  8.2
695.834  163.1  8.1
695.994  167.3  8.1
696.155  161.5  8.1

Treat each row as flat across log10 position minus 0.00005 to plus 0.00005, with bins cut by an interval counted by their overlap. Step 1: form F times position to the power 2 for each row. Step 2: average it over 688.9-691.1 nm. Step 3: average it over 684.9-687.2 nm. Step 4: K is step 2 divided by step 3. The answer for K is 1.15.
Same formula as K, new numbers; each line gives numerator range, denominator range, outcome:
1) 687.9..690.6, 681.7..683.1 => 1.06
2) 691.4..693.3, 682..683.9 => 1.17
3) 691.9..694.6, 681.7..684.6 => 1.24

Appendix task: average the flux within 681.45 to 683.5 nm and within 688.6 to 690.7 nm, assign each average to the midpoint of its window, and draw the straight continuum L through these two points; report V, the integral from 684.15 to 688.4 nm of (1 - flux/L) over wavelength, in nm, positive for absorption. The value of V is 0.28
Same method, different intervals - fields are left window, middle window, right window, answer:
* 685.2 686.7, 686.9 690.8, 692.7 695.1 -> 0.101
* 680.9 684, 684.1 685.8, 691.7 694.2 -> 0.131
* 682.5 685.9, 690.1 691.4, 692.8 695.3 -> 0.089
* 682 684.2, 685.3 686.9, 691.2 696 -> 0.181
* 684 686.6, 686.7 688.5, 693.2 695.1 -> 0.076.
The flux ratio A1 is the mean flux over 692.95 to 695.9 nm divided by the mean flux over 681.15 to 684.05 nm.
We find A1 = 1.27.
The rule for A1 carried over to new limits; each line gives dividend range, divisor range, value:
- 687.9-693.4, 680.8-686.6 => 1.12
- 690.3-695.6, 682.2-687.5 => 1.22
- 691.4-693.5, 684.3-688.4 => 1.21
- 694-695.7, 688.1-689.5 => 1.28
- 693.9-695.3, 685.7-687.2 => 1.36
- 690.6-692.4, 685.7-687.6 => 1.17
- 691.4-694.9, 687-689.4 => 1.20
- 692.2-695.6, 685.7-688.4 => 1.29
